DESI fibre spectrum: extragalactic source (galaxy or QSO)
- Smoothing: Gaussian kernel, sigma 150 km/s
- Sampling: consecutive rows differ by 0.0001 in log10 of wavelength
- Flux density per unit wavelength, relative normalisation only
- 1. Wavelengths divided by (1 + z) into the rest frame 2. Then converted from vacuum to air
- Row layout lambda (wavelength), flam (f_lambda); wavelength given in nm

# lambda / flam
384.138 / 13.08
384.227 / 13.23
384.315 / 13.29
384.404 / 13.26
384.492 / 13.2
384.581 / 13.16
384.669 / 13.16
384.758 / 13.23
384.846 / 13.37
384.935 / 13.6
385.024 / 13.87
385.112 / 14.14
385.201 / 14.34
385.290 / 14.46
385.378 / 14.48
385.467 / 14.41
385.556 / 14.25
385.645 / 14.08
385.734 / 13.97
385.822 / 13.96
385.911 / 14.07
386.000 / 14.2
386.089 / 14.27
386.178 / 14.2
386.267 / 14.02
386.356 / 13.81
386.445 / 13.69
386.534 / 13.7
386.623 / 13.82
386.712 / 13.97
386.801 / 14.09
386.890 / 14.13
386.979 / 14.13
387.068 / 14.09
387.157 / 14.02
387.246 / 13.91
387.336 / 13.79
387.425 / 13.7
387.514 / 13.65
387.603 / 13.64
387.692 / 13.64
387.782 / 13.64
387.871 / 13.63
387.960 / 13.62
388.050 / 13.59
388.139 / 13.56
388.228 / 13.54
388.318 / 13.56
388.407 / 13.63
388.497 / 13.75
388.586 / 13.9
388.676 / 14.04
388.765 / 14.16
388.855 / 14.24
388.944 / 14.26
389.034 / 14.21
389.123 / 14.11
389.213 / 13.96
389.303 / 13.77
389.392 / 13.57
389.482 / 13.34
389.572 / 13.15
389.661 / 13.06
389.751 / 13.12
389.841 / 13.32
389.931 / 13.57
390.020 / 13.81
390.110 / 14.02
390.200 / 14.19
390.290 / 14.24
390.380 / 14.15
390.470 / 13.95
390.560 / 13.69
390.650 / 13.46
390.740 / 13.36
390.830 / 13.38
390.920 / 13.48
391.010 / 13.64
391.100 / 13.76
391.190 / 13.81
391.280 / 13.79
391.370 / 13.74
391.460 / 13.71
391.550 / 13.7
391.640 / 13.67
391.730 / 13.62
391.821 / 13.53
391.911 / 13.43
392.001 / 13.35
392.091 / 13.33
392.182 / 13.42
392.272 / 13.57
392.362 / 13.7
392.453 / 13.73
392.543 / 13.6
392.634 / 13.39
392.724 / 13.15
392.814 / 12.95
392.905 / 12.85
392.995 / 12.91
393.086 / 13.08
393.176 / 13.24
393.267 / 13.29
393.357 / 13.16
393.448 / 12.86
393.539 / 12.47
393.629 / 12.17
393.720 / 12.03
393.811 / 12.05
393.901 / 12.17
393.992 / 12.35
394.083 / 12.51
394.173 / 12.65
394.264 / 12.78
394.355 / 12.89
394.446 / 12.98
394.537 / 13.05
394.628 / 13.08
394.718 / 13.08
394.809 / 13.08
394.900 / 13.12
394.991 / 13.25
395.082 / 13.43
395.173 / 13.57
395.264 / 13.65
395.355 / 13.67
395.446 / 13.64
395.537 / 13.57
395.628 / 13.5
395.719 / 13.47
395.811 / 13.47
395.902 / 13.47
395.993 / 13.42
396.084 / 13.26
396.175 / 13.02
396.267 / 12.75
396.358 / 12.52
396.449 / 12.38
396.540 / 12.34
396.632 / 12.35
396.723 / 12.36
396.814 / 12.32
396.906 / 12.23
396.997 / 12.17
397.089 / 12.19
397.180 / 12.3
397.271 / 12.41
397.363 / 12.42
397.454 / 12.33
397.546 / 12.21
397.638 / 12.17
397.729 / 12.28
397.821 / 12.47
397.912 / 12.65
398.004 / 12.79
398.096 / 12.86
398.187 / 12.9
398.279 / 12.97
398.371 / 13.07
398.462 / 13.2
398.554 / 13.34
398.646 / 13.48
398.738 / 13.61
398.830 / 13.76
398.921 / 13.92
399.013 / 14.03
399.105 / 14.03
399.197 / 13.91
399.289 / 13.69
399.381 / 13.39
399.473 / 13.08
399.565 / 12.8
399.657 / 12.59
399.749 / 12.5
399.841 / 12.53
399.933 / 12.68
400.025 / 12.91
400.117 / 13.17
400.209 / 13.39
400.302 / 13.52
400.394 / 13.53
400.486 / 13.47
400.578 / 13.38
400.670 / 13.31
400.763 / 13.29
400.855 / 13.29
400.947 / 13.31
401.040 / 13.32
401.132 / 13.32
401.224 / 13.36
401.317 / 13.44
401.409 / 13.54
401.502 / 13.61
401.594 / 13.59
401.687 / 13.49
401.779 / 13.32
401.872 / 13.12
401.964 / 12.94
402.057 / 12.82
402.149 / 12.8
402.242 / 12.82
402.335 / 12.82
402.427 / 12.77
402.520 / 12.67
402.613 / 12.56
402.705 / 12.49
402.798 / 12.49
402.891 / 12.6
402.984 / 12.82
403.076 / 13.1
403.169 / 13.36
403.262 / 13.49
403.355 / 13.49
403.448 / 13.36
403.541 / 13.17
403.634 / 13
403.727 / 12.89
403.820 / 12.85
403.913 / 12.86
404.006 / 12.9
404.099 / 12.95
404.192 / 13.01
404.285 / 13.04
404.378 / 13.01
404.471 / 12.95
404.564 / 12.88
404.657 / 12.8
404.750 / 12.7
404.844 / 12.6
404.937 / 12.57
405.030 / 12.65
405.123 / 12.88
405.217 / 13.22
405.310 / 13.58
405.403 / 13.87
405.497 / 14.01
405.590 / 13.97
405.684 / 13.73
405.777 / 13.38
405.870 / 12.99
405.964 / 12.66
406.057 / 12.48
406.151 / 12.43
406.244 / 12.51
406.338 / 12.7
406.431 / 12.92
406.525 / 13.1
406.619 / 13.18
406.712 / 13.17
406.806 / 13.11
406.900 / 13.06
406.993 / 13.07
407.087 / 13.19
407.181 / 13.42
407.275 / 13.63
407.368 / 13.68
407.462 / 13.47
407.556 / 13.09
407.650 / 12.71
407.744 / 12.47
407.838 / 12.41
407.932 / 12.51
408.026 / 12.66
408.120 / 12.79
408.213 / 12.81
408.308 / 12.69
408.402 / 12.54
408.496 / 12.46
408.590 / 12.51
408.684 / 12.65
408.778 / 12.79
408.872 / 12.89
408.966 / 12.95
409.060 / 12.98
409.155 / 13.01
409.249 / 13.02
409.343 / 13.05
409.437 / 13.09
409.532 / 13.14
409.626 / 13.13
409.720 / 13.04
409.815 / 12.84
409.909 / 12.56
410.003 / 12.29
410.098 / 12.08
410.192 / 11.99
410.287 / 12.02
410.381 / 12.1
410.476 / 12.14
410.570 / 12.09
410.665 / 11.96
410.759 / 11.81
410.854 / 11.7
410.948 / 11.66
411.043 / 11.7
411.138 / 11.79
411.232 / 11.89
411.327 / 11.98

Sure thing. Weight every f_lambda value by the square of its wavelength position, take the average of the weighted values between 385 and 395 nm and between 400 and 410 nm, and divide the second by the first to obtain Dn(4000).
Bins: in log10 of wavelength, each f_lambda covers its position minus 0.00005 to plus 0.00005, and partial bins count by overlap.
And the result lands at 1.0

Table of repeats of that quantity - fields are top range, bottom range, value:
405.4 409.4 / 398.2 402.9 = 1.02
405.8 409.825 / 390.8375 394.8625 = 1.06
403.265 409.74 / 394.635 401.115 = 1.04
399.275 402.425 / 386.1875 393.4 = 1.02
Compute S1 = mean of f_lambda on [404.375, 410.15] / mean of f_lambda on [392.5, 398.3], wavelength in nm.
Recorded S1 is 1.0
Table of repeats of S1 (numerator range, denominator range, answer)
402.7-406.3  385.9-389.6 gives 0.94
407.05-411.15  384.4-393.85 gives 0.93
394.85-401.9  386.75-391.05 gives 0.95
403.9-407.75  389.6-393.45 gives 0.97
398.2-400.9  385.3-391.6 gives 0.96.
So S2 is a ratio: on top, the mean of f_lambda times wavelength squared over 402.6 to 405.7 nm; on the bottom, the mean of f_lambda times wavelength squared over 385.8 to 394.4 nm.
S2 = 1.0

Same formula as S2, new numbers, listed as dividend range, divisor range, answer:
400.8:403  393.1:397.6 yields 1.05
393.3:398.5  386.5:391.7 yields 0.96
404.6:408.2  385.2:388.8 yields 1.03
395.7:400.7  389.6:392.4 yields 0.99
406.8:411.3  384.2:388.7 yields 1.02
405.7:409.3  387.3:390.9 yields 1.03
